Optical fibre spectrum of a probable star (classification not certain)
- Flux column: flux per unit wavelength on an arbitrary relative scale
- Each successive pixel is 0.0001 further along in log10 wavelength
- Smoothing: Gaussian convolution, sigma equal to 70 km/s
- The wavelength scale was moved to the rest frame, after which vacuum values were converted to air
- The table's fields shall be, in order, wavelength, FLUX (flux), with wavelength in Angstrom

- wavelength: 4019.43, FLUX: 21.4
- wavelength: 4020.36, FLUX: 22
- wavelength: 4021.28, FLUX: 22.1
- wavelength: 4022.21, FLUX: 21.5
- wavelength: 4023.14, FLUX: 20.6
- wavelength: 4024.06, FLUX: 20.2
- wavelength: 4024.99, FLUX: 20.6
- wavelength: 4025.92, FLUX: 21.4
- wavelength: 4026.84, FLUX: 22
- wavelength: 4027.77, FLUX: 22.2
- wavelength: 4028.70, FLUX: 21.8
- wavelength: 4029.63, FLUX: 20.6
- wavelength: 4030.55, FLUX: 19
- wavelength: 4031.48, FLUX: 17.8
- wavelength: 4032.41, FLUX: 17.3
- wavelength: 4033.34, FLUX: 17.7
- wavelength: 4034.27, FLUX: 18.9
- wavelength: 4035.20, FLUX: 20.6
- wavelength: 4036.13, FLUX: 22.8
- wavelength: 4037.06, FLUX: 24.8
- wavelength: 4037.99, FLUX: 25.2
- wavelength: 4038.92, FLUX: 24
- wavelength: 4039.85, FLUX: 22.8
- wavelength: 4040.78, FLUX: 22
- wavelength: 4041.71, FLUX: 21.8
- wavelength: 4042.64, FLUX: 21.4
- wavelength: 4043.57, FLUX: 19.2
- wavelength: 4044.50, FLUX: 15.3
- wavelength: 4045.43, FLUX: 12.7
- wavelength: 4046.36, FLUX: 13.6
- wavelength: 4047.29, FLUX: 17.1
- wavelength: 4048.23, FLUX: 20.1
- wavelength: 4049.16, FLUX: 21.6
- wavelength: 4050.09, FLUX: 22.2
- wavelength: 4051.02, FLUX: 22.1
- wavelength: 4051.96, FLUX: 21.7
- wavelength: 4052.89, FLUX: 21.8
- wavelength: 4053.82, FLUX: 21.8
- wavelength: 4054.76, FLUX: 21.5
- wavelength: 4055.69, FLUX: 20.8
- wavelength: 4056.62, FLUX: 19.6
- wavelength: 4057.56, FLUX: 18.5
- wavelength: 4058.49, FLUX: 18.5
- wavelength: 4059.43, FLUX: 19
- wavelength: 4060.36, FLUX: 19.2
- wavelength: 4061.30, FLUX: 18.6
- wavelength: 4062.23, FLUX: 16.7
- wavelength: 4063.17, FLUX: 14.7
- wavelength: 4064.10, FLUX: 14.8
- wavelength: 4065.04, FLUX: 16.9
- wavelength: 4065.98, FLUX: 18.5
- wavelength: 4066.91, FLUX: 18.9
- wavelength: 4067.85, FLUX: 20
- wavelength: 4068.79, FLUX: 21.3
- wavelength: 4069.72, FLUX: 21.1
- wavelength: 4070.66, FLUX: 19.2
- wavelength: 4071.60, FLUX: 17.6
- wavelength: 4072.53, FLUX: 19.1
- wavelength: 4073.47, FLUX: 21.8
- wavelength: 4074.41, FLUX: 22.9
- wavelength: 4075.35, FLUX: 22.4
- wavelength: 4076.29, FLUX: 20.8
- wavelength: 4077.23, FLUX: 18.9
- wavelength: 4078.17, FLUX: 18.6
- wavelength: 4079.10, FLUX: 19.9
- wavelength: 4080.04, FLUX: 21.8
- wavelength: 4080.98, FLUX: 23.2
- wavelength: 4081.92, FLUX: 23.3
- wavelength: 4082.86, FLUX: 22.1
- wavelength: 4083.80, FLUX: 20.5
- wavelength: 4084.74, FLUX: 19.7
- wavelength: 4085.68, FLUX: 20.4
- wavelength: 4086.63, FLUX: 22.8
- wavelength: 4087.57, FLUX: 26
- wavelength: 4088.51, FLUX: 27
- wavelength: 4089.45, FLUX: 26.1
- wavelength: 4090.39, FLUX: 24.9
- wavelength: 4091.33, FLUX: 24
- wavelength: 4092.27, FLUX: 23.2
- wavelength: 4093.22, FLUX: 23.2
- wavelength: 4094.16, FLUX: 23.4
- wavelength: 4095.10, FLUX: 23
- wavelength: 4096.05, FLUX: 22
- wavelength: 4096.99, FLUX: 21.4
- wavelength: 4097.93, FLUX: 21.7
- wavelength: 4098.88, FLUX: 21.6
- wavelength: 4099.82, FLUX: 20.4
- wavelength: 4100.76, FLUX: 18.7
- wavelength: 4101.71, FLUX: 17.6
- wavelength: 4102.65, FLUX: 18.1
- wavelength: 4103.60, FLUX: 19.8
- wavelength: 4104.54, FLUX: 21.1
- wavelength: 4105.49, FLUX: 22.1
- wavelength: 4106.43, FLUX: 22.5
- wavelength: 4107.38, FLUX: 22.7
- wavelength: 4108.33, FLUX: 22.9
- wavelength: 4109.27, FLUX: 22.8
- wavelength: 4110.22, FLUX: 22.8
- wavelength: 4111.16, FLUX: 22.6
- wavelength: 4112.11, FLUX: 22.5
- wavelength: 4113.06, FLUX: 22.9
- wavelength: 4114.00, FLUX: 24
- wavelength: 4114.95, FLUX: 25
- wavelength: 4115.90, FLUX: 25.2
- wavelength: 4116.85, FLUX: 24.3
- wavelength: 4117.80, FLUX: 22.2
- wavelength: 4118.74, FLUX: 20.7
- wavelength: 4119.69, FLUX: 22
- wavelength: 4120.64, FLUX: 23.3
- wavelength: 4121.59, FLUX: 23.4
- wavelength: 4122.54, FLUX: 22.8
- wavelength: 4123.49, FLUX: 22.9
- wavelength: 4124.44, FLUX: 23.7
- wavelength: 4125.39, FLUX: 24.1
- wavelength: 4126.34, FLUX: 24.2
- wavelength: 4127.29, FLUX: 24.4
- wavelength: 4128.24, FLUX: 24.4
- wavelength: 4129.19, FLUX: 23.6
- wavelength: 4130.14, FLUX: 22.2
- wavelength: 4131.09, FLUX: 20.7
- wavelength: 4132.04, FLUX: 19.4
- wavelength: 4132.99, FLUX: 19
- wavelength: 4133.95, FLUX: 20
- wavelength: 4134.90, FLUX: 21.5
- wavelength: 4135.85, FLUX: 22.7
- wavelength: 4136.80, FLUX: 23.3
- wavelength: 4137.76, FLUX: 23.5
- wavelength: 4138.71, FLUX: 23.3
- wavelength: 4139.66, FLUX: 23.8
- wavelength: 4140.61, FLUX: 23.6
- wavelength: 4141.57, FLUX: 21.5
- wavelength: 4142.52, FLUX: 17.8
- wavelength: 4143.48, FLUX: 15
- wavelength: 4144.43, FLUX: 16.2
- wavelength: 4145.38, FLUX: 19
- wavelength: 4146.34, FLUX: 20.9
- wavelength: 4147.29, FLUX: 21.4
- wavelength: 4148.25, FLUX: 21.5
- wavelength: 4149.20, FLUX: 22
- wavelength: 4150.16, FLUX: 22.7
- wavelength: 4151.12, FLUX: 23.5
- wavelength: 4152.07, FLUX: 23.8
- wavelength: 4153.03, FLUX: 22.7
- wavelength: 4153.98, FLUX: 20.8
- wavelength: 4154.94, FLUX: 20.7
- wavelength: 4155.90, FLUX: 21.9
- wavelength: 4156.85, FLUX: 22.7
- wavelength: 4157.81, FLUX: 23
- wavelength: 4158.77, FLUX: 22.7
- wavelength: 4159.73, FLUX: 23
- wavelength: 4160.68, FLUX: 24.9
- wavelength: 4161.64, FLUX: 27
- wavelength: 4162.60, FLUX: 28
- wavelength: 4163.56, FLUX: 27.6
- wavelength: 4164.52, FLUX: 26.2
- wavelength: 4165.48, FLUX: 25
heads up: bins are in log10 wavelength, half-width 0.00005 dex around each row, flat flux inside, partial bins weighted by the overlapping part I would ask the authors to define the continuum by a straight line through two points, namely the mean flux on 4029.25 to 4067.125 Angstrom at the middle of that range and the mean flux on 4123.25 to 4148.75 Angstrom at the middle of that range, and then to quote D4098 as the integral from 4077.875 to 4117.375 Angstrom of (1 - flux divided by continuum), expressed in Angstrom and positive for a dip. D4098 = -3.1 Angstrom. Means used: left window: 19.6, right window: 21.6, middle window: 22.3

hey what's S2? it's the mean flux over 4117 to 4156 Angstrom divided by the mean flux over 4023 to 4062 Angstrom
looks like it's 1.08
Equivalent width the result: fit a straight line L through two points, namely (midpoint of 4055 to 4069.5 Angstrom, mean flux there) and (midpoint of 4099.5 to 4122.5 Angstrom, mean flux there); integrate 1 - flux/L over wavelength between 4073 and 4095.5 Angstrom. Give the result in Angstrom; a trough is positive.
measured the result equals -2.6 Angstrom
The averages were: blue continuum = 18.5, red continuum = 22.1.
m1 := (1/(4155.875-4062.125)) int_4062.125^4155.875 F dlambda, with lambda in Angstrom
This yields 21.6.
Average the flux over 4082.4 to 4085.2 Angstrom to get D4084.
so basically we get 20.8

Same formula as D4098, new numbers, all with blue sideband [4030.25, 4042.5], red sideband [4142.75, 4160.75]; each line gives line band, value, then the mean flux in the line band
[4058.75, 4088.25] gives 1.6 Angstrom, 20.1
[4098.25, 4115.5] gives -0.3 Angstrom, 21.7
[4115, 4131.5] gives -1.5 Angstrom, 23.2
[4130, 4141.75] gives -0.3 Angstrom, 21.9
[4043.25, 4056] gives 1.1 Angstrom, 19.4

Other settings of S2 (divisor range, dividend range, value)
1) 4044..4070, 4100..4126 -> 1.18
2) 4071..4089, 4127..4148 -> 0.99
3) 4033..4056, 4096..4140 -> 1.08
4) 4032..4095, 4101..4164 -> 1.08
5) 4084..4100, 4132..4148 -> 0.90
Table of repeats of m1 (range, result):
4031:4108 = 20.6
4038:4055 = 20.3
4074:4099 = 22.4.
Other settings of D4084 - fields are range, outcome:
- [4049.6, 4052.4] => 22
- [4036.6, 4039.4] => 24.7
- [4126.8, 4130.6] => 23.7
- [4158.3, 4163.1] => 25.1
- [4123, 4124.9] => 23.3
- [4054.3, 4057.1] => 20.6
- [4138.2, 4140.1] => 23.6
